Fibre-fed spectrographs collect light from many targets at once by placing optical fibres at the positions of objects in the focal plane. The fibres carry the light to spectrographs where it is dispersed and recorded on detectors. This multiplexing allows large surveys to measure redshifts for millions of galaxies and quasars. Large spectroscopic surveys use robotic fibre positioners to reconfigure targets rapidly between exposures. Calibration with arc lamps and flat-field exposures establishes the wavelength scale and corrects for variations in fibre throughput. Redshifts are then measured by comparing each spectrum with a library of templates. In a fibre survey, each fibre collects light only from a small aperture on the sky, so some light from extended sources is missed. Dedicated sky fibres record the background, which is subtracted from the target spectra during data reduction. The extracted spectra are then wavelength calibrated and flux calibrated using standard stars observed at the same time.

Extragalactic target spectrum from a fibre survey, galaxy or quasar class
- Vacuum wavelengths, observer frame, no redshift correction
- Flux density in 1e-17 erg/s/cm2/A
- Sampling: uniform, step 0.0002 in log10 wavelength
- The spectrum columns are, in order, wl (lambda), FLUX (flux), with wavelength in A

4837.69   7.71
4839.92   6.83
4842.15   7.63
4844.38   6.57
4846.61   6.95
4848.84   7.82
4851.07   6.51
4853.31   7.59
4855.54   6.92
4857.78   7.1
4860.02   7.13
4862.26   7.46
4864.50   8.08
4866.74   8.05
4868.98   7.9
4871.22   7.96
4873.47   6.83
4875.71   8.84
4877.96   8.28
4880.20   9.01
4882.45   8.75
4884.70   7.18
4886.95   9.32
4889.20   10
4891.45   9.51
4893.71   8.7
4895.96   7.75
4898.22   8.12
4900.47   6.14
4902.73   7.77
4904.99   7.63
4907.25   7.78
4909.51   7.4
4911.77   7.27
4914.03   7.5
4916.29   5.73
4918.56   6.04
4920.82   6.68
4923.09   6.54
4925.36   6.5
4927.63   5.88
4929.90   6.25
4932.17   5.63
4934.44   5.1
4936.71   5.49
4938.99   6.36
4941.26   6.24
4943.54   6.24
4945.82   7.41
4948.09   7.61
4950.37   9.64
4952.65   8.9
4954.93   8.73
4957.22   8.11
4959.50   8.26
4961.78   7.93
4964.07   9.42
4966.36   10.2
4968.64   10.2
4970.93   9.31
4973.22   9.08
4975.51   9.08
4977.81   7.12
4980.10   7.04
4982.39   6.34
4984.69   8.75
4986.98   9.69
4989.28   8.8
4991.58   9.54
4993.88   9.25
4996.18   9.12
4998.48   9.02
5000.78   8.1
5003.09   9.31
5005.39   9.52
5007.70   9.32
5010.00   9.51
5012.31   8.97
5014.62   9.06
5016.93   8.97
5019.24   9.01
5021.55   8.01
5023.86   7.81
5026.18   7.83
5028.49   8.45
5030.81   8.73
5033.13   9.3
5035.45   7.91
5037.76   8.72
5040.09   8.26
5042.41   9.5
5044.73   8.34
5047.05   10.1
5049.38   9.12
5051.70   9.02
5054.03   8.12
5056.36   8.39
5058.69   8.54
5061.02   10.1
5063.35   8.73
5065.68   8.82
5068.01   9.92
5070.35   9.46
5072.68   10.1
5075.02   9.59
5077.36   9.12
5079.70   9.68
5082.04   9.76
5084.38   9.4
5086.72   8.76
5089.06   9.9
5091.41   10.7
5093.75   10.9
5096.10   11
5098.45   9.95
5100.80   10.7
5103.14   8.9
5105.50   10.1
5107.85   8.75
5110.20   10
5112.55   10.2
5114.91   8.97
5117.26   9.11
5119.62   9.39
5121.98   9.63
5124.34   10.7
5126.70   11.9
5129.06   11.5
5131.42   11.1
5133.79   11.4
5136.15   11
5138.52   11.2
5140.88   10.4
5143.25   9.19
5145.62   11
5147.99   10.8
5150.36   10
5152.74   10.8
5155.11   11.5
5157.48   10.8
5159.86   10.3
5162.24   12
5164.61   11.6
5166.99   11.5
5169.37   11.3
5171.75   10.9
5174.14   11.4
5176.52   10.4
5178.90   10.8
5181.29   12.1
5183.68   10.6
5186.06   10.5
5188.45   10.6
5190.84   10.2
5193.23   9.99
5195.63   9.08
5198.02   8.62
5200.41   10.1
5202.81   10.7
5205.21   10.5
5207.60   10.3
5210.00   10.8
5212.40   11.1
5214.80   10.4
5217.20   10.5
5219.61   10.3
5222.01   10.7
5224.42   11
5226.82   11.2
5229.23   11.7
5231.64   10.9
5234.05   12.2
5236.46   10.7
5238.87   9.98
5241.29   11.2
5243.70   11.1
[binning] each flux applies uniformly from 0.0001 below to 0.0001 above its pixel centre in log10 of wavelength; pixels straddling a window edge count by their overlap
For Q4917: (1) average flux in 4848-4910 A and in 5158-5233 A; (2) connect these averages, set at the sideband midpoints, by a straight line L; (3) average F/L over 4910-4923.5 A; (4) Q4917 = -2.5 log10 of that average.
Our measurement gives 0.23 mag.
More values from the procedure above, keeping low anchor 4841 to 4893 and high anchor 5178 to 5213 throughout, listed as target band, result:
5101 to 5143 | -0.04 mag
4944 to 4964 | 0.03 mag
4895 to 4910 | 0.09 mag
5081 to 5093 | -0.02 mag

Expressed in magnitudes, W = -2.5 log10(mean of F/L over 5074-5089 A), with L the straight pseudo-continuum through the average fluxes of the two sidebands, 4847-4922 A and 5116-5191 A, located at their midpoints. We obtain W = 0.06 mag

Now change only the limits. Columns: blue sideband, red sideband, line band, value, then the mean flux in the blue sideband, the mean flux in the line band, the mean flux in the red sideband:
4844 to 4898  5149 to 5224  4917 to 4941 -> 0.36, 7.95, 6.05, 10.7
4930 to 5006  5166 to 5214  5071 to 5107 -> -0.05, 8.17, 9.89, 10.6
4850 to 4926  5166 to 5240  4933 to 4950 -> 0.25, 7.65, 6.49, 10.7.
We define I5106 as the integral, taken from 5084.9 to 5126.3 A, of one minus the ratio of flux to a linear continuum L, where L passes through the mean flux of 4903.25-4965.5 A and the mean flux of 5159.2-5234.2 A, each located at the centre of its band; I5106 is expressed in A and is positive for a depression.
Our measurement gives -1.8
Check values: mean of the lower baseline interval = 7.14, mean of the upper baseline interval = 10.7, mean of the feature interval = 9.89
